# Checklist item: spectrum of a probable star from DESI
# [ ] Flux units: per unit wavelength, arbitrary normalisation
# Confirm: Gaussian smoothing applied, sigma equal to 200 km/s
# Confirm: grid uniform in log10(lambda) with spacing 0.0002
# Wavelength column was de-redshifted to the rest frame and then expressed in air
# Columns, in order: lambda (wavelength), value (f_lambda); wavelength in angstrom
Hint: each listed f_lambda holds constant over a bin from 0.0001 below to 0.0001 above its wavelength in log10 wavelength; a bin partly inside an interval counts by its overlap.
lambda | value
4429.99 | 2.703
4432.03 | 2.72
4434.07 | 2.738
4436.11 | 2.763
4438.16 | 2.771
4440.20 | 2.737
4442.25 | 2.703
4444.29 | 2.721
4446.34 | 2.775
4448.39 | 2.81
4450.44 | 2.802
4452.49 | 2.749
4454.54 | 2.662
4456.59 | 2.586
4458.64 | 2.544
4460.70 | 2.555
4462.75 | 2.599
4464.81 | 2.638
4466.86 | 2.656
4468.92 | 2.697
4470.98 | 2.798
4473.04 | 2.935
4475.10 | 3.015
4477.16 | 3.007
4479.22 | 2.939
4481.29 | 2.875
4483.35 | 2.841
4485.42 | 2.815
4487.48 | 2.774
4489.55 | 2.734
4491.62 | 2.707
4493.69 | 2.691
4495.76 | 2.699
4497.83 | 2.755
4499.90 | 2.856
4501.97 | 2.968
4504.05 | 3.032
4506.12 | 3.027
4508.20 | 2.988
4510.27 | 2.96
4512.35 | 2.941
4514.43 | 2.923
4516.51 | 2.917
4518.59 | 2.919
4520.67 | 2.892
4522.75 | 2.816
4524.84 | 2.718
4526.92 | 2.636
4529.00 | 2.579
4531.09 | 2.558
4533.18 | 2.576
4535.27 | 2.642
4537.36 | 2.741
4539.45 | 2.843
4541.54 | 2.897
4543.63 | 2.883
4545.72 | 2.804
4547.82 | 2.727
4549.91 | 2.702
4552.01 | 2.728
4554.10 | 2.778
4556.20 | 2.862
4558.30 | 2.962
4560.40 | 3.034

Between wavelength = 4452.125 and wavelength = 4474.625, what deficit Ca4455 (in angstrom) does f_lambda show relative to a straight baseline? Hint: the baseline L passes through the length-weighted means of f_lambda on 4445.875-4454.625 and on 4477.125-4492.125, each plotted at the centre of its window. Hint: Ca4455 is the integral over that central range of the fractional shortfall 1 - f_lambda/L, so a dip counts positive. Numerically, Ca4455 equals 0.90 angstrom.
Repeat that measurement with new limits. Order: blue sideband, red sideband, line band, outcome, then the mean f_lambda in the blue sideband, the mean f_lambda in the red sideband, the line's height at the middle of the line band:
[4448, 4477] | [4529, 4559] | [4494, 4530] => -1.5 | 2.72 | 2.76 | 2.74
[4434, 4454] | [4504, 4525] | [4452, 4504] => 1.2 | 2.76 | 2.92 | 2.84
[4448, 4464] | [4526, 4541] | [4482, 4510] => -1.9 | 2.66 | 2.66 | 2.66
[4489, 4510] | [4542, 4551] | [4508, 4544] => 0.3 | 2.85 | 2.79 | 2.82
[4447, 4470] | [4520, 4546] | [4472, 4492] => -1.4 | 2.67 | 2.73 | 2.69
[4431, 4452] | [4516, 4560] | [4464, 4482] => -0.5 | 2.75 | 2.77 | 2.76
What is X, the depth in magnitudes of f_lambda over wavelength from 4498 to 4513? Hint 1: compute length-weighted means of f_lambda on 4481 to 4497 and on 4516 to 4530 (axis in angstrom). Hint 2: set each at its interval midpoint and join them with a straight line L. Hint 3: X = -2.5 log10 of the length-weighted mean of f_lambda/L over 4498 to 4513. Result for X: -0.07 mag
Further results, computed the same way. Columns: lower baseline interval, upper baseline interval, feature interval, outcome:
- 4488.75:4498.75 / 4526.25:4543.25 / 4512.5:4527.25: -0.06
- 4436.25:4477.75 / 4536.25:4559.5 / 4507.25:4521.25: -0.06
